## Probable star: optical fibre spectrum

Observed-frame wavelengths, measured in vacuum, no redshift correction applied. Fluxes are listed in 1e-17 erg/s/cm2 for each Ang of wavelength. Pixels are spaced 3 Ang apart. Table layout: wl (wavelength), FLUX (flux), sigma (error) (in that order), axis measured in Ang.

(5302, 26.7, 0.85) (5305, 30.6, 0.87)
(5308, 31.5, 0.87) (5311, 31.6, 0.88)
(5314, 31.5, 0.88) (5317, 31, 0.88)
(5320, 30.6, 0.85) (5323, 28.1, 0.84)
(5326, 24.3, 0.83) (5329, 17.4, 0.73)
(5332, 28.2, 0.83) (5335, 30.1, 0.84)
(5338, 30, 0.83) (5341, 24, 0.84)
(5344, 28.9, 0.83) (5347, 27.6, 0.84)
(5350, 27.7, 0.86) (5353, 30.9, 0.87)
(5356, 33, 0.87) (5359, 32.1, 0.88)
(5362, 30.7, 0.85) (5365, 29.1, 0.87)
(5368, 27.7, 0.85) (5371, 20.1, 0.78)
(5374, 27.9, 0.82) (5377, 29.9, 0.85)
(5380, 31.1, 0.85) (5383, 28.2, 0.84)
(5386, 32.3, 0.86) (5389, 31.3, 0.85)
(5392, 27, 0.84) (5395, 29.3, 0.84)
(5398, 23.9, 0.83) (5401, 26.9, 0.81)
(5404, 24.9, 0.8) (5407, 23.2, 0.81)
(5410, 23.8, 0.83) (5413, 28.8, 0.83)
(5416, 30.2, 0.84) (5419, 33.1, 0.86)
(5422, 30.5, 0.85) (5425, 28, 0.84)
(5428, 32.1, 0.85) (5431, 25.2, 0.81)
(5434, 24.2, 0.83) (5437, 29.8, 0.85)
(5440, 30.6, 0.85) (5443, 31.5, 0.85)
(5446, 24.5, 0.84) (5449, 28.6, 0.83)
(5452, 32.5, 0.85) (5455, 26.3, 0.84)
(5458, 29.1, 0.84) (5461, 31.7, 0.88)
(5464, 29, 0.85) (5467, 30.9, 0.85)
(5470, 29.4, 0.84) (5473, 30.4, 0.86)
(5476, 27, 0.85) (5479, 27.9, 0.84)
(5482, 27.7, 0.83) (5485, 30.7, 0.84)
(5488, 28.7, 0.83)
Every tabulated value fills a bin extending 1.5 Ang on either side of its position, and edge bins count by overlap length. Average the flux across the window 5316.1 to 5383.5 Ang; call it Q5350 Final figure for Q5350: 28.2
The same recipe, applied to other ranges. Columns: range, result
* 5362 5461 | 28.3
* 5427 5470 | 29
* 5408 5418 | 27.7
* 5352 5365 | 31.4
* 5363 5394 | 28.5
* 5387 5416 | 26.9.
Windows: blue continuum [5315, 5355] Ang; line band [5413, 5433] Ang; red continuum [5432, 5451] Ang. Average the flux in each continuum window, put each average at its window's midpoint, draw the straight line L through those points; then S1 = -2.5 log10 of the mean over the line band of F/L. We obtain -0.06 mag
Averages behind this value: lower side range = 27.7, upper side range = 28.2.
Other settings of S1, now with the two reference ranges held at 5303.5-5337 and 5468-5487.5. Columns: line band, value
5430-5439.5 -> 0.07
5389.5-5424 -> 0.05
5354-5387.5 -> -0.02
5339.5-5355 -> 0.03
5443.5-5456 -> 0.02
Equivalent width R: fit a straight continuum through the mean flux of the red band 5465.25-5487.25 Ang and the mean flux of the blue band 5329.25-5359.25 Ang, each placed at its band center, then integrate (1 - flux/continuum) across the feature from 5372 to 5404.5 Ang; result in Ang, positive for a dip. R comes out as 0.4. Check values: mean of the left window 28.6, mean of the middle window 28.4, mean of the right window 29.1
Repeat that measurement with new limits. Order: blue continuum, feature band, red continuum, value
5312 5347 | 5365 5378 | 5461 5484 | 0.71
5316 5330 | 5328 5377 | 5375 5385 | 0.25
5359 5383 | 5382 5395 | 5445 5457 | -0.65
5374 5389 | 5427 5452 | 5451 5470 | 1.19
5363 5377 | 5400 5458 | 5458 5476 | 1.02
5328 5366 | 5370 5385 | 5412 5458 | 0.47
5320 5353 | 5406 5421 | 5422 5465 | 0.15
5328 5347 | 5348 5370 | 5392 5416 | -2.74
